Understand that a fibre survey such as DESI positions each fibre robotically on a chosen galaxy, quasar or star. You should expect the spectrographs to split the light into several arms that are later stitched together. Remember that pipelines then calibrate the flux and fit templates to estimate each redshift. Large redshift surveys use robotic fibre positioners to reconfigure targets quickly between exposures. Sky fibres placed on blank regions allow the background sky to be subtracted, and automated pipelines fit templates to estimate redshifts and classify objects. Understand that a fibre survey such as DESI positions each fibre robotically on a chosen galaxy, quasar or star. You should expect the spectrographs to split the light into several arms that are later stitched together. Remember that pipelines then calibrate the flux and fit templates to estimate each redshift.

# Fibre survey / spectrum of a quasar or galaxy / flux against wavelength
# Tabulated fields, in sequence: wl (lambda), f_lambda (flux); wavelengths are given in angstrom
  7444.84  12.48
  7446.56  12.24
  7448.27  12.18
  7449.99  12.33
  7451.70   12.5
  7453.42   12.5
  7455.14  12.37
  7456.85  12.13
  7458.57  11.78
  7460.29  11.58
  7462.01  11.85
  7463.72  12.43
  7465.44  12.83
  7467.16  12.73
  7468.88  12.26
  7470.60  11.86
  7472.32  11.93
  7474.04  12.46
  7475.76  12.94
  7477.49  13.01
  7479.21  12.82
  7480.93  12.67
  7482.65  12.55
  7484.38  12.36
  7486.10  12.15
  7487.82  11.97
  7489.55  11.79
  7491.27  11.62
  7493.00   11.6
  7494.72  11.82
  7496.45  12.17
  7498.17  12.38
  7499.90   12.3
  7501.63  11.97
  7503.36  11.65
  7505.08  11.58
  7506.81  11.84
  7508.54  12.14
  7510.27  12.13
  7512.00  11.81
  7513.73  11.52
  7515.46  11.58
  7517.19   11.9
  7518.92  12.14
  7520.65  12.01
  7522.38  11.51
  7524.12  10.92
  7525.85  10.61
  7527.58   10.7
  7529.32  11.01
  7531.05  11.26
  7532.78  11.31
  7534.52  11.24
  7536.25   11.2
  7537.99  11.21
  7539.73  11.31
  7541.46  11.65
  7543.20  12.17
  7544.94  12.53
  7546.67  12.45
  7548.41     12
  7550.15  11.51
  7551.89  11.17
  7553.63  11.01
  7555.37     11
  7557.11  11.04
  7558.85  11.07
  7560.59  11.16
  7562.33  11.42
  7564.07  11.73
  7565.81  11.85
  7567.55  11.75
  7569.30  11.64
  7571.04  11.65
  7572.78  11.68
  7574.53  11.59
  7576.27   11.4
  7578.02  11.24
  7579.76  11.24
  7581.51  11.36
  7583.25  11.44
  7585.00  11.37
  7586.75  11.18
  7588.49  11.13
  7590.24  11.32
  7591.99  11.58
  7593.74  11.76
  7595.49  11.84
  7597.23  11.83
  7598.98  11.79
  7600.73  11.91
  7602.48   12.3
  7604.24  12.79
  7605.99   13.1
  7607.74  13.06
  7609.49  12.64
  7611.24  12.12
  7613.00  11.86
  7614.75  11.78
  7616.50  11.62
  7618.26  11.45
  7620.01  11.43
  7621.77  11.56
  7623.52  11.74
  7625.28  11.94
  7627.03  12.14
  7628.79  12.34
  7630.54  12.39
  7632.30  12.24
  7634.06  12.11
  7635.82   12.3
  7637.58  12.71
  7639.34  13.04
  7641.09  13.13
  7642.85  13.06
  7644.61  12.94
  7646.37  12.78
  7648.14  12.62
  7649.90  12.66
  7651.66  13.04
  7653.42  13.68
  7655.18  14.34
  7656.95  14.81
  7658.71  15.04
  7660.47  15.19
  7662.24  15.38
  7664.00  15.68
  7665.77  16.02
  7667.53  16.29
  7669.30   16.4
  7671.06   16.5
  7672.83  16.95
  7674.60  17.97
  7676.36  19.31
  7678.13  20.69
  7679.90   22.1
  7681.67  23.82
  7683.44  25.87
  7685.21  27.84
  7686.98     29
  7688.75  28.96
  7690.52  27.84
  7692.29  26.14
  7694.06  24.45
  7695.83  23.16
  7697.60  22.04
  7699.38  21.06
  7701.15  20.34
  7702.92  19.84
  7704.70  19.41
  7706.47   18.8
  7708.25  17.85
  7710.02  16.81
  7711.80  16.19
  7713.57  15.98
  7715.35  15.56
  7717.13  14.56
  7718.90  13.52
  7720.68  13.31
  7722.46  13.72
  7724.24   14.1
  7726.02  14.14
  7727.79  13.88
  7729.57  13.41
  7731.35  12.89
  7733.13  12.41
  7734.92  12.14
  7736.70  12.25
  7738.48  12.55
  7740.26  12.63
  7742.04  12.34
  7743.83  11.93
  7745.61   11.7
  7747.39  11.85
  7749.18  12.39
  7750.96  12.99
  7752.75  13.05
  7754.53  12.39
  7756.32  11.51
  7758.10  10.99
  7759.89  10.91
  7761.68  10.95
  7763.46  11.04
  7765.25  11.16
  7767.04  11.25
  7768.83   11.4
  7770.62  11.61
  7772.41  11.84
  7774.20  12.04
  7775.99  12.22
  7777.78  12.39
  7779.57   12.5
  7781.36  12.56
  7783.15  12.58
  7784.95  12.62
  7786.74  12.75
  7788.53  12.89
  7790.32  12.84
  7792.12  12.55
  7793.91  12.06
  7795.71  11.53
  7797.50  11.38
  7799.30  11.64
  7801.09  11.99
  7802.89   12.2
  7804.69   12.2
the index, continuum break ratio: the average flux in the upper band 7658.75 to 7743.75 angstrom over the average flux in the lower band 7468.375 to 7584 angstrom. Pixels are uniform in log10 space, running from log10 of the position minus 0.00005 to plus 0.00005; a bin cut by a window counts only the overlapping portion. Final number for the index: 1.5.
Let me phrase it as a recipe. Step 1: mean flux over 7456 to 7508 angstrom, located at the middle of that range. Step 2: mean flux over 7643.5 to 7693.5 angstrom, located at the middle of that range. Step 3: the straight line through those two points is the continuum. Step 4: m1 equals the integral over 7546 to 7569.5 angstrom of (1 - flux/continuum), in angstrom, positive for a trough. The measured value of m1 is 5.2 angstrom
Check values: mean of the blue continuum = 12.2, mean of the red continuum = 18.6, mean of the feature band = 11.5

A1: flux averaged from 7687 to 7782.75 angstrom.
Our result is 15.1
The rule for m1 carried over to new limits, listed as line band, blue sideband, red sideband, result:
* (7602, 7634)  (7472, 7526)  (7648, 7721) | 8.3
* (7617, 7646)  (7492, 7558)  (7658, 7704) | 9.2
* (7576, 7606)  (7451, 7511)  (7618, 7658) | 2.0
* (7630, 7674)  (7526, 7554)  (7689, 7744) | 2.4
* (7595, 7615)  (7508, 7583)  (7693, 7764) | 0.5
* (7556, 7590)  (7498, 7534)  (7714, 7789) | 1.2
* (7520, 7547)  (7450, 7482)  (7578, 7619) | 1.5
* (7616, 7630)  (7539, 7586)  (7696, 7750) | 1.2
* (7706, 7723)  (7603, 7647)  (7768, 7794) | -4.5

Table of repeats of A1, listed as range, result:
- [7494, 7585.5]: 11.6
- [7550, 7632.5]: 11.7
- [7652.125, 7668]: 15.1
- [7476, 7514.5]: 12.1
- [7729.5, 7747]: 12.4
